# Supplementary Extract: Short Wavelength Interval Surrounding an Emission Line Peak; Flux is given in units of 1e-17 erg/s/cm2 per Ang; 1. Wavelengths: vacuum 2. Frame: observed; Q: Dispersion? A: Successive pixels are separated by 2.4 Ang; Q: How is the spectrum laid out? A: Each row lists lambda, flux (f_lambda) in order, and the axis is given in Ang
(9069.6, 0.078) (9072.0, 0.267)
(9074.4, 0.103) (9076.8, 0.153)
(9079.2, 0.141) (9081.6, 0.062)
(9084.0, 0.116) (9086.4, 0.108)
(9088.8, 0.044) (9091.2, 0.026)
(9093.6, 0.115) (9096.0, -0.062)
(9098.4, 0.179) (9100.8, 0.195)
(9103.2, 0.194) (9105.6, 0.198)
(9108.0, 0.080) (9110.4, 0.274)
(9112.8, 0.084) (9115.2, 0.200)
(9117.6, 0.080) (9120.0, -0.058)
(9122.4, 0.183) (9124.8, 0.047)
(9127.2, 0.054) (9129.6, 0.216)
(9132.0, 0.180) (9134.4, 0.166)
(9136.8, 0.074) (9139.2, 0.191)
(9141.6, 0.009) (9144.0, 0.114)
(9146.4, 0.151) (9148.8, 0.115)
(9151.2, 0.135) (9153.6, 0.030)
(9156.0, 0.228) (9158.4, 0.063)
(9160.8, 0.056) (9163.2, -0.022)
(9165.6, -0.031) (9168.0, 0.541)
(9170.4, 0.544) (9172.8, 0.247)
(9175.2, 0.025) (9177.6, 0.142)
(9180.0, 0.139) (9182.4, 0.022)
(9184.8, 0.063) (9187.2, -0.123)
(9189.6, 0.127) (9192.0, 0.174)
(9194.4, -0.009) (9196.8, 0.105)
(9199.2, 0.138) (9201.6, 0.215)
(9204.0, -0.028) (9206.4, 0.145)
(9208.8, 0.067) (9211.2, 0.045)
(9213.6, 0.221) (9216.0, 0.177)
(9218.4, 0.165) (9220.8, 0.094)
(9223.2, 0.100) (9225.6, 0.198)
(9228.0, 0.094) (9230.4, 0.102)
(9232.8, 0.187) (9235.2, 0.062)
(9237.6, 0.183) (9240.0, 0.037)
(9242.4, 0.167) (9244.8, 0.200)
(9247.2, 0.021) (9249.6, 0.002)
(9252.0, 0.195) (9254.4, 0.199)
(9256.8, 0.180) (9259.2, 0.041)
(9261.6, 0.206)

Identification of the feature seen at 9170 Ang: H-gamma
